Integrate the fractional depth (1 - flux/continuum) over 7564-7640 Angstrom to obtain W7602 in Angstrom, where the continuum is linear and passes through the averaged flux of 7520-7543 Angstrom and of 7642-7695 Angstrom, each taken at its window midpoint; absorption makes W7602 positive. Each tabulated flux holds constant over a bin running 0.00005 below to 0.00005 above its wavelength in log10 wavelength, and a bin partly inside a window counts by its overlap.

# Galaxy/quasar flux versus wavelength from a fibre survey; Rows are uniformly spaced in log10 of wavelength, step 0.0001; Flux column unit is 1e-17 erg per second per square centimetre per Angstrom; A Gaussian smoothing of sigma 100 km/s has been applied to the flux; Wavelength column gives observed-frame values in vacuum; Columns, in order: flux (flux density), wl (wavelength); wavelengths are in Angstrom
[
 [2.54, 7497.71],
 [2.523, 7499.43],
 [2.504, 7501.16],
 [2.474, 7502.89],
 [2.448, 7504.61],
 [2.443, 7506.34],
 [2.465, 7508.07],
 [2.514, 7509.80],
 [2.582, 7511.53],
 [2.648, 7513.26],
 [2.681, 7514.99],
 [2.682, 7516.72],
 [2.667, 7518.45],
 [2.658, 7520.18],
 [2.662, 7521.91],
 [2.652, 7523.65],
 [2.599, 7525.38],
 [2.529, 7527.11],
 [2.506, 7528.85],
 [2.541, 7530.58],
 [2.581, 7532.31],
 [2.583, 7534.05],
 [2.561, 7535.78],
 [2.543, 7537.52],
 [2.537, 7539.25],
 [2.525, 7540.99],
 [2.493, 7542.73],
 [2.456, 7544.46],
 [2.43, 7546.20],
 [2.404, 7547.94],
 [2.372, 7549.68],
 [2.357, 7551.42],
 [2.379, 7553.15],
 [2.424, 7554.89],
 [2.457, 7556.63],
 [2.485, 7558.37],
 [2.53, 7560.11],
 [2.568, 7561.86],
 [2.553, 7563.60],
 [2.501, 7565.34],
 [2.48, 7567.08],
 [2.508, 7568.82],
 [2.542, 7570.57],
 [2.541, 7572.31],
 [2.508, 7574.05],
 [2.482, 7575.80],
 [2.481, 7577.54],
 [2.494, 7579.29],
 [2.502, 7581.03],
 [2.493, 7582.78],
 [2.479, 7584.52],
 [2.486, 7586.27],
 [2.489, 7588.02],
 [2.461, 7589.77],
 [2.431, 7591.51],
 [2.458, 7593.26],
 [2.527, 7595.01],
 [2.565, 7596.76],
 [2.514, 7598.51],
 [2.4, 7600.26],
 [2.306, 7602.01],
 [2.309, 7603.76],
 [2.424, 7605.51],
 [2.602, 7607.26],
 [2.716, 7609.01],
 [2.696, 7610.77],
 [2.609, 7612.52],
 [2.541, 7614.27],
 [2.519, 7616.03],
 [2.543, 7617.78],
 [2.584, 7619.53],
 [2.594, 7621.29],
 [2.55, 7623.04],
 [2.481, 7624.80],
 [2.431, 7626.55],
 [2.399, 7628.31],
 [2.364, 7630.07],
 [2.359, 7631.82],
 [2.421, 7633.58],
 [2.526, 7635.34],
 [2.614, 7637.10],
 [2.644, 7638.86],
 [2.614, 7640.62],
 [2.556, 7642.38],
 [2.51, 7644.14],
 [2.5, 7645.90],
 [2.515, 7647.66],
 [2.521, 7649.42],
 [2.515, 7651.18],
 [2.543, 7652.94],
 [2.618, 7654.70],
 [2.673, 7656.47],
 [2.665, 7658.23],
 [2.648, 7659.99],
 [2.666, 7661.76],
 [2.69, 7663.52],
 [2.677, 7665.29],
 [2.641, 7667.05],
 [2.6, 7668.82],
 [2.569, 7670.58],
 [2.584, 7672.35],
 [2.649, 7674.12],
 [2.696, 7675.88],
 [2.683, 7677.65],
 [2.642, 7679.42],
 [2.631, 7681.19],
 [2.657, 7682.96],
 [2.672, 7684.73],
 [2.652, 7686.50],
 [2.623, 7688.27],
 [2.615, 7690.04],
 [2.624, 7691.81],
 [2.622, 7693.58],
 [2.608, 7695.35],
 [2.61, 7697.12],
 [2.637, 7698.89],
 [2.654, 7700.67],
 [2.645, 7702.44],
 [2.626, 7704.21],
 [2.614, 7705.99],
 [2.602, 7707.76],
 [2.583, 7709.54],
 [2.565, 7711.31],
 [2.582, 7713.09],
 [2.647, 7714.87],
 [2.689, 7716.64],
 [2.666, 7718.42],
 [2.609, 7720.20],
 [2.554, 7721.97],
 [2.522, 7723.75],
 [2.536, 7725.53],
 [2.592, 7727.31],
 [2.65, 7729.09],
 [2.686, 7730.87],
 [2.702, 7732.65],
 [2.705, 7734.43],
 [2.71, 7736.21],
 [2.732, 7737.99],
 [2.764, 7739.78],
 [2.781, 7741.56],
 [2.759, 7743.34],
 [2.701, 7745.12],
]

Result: 2.6 Angstrom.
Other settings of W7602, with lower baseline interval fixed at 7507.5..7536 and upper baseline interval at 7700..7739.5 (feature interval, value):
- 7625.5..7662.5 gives 1.1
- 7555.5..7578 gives 0.8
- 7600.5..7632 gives 1.3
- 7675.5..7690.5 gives -0.1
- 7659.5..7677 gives -0.1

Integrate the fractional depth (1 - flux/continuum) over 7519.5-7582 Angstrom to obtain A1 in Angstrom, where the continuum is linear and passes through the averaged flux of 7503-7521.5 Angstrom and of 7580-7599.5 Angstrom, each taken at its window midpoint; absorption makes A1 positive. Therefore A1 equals 0.6 Angstrom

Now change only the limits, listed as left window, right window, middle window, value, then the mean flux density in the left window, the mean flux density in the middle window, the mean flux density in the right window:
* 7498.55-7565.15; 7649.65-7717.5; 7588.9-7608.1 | 0.9 Angstrom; 2.53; 2.45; 2.63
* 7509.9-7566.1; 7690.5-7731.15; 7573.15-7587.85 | 0.4 Angstrom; 2.54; 2.49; 2.61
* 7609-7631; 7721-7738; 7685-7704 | -0.2 Angstrom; 2.53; 2.63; 2.64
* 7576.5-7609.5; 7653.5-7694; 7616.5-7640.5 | 0.4 Angstrom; 2.48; 2.5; 2.64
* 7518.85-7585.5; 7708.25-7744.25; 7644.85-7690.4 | -0.3 Angstrom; 2.51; 2.62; 2.65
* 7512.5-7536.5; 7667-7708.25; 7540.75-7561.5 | 1.4 Angstrom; 2.61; 2.44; 2.63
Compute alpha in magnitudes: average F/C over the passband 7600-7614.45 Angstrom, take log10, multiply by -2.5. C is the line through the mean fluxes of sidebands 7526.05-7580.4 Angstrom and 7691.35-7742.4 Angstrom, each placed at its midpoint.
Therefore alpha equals 0.01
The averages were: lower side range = 2.5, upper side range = 2.64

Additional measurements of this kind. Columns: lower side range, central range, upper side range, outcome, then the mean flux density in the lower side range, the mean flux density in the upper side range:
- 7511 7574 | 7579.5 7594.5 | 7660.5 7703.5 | 0.04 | 2.53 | 2.64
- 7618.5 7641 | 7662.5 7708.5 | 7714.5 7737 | -0.02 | 2.5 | 2.64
